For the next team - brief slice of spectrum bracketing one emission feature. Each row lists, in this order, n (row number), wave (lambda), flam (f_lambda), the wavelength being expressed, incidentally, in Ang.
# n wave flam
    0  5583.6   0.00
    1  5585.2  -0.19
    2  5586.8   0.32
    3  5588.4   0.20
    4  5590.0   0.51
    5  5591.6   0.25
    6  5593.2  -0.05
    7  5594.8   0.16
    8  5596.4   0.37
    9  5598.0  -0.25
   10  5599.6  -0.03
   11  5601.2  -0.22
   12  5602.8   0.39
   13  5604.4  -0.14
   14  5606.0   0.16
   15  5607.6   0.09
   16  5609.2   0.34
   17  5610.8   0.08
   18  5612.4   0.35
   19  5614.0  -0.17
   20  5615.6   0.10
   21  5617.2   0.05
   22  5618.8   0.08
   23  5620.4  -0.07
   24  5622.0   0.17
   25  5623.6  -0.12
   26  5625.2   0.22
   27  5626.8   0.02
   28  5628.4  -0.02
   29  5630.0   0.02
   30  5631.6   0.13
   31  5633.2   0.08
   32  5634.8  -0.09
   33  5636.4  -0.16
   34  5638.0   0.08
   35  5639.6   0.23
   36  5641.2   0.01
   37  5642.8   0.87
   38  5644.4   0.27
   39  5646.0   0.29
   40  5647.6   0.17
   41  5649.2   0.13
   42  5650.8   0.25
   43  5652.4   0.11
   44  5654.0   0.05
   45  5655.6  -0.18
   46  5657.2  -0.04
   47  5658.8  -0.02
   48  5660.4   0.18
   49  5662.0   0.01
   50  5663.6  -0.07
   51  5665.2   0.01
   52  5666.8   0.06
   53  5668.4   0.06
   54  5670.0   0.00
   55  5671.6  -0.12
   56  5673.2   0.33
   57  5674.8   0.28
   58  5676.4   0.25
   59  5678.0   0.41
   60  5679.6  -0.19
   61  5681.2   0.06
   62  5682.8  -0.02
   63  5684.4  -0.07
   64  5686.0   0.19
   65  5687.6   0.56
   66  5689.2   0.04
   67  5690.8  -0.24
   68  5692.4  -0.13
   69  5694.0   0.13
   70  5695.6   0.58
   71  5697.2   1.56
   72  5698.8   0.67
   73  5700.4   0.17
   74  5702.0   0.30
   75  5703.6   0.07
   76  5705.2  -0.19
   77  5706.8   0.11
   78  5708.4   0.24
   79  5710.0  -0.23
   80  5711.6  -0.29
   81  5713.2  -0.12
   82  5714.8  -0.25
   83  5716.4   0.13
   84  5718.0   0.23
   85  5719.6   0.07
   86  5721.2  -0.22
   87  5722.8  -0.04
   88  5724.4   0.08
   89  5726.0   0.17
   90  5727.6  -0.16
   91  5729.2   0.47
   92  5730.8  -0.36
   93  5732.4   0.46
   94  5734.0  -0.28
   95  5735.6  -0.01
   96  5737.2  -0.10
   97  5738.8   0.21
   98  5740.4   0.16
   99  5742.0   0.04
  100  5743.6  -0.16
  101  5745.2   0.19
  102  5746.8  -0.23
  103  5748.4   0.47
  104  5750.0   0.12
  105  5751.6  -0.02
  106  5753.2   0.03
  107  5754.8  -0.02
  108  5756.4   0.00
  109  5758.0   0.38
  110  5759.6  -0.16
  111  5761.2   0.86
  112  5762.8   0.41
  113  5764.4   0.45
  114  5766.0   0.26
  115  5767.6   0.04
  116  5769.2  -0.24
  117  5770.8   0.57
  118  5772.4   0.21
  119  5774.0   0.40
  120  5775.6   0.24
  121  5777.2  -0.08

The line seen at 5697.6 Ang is [O III] 5007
